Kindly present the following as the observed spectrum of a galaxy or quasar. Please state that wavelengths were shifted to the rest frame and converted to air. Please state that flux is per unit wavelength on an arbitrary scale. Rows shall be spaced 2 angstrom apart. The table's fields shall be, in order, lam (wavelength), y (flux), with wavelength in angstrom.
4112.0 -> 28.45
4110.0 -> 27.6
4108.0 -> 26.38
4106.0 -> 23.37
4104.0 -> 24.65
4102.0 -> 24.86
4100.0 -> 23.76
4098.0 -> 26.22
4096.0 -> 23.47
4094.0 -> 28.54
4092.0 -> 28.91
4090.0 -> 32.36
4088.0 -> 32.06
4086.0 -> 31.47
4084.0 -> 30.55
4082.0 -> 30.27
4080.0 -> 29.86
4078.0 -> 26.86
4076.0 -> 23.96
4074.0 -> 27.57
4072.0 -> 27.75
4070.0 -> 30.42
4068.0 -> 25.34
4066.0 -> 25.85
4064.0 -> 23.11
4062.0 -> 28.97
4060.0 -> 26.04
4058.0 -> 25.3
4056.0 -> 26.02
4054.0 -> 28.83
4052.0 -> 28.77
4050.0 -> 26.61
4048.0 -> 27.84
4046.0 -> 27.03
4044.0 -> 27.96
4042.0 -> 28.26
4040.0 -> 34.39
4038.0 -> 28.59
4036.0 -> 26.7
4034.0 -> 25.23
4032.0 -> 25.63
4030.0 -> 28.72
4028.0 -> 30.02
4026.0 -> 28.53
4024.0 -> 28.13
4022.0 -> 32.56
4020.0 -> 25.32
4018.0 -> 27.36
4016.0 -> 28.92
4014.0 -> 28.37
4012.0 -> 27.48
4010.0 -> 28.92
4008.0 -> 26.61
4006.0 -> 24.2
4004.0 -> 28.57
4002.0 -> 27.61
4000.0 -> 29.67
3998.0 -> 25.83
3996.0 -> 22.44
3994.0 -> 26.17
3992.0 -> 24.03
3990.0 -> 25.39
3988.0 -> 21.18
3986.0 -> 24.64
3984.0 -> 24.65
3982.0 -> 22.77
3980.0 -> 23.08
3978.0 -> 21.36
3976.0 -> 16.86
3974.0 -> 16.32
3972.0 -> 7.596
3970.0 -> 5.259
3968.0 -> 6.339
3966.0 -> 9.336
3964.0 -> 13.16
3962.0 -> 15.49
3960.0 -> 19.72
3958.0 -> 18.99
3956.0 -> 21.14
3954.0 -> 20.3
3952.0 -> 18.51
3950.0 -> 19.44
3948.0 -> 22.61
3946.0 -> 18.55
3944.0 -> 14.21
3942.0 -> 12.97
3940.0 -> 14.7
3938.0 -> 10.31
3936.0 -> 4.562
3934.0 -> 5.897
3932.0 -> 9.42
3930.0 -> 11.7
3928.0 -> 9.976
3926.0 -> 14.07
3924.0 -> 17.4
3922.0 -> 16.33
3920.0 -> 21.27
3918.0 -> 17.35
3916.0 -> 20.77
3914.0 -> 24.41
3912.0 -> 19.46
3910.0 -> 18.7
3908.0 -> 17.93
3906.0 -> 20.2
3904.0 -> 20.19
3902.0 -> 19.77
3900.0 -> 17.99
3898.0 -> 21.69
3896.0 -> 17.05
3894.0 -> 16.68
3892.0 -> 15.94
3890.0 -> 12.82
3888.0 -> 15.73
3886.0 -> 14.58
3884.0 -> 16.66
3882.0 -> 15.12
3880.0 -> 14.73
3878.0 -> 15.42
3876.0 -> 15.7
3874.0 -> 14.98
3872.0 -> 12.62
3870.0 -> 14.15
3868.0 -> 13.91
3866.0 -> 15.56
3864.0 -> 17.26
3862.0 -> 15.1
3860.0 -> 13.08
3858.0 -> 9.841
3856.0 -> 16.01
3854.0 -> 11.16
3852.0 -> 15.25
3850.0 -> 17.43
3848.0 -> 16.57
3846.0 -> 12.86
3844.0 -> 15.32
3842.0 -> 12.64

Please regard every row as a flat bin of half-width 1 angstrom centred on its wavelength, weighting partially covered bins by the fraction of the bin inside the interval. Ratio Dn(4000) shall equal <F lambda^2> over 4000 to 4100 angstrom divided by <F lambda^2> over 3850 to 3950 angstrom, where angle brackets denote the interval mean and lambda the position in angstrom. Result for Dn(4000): 1.9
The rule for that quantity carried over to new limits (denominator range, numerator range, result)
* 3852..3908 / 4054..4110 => 1.91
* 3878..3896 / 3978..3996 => 1.62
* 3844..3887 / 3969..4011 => 1.64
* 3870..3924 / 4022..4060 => 1.73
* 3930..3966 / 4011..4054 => 1.96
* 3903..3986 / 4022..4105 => 1.81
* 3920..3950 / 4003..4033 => 2.15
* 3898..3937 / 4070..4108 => 1.85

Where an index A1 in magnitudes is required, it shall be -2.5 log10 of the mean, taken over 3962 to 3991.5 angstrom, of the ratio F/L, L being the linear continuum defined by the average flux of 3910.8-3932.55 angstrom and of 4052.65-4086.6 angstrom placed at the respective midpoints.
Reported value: 0.22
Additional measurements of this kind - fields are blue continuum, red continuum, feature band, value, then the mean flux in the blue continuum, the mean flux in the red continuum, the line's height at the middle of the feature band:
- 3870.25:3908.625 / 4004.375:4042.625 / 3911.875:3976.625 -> 0.37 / 16.6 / 28.1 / 21.3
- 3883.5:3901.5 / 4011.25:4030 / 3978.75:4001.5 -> 0.05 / 16.7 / 28.5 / 25.7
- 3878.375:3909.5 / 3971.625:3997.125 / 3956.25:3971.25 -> 0.50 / 17.1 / 21.6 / 20.6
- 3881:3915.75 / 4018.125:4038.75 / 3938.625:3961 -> 0.21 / 18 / 27.9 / 21.9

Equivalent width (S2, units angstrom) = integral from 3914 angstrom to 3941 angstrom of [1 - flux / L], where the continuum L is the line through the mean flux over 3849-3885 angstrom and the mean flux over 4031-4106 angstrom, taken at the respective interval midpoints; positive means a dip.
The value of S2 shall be 6.74 angstrom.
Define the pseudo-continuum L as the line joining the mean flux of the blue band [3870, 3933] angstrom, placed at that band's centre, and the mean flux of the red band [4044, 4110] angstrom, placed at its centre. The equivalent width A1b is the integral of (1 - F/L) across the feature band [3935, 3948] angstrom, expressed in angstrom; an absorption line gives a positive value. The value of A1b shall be 3.9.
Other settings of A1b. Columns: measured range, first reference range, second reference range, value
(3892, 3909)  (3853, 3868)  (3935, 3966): -4.4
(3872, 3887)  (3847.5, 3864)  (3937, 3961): 0.1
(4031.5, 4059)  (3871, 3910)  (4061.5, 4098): -1.8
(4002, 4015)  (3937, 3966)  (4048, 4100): -3.2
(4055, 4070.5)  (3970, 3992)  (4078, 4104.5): -0.1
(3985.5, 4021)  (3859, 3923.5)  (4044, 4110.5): -4.7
